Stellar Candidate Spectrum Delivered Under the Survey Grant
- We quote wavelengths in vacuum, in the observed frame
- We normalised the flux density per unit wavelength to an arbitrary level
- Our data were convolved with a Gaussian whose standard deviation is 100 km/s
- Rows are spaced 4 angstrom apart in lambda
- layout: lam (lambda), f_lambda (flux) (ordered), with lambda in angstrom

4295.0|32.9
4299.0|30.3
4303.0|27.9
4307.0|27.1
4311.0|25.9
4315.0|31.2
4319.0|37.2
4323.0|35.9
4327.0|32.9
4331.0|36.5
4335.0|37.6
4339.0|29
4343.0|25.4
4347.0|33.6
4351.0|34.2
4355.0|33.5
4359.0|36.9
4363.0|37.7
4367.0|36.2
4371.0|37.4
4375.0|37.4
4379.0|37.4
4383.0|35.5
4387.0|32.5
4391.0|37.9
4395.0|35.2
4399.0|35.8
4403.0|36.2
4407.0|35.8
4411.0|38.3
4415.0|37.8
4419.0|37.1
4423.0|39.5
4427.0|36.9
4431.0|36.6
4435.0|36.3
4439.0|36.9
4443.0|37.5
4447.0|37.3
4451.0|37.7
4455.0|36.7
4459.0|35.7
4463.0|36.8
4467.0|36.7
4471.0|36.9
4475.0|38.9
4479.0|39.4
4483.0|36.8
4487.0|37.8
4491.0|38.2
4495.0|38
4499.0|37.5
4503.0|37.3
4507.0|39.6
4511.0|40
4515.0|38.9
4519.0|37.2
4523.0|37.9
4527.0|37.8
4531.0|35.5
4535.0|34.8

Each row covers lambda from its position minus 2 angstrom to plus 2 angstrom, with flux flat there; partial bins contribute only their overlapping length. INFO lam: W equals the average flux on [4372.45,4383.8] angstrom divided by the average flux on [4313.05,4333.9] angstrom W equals 1.06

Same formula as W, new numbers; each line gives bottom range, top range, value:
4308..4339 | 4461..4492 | 1.13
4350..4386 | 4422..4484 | 1.03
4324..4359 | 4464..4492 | 1.14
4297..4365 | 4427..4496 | 1.15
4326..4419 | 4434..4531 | 1.07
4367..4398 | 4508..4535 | 1.04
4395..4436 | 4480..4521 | 1.03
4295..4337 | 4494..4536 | 1.17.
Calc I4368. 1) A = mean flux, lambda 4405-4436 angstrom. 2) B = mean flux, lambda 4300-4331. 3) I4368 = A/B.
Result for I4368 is 1.19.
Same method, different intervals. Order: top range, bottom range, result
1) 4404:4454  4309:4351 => 1.14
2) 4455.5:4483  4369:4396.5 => 1.03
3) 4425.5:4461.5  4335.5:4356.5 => 1.17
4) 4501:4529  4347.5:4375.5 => 1.07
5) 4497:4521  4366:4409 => 1.06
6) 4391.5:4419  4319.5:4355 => 1.10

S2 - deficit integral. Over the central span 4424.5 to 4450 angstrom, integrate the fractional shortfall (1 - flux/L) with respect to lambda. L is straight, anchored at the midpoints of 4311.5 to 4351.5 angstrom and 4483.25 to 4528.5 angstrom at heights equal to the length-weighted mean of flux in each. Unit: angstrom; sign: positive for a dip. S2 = -0.6 angstrom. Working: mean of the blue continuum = 33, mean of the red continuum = 38.2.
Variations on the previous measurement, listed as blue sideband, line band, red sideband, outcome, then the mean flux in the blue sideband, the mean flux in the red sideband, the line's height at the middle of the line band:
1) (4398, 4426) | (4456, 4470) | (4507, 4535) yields 0.39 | 37.3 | 37.8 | 37.5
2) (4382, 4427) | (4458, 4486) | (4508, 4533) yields -0.02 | 36.5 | 38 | 37.4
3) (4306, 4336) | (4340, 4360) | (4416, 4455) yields 1.08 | 33.1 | 37.3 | 34.1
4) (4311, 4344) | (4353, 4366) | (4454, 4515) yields -0.79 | 33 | 37.8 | 34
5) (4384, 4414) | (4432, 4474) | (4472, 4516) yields 0.50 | 36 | 38.4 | 37.3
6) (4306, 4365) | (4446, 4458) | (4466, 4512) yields -0.07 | 33.1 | 38.1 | 36.9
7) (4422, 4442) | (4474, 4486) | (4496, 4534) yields -0.23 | 37.1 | 37.9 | 37.6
